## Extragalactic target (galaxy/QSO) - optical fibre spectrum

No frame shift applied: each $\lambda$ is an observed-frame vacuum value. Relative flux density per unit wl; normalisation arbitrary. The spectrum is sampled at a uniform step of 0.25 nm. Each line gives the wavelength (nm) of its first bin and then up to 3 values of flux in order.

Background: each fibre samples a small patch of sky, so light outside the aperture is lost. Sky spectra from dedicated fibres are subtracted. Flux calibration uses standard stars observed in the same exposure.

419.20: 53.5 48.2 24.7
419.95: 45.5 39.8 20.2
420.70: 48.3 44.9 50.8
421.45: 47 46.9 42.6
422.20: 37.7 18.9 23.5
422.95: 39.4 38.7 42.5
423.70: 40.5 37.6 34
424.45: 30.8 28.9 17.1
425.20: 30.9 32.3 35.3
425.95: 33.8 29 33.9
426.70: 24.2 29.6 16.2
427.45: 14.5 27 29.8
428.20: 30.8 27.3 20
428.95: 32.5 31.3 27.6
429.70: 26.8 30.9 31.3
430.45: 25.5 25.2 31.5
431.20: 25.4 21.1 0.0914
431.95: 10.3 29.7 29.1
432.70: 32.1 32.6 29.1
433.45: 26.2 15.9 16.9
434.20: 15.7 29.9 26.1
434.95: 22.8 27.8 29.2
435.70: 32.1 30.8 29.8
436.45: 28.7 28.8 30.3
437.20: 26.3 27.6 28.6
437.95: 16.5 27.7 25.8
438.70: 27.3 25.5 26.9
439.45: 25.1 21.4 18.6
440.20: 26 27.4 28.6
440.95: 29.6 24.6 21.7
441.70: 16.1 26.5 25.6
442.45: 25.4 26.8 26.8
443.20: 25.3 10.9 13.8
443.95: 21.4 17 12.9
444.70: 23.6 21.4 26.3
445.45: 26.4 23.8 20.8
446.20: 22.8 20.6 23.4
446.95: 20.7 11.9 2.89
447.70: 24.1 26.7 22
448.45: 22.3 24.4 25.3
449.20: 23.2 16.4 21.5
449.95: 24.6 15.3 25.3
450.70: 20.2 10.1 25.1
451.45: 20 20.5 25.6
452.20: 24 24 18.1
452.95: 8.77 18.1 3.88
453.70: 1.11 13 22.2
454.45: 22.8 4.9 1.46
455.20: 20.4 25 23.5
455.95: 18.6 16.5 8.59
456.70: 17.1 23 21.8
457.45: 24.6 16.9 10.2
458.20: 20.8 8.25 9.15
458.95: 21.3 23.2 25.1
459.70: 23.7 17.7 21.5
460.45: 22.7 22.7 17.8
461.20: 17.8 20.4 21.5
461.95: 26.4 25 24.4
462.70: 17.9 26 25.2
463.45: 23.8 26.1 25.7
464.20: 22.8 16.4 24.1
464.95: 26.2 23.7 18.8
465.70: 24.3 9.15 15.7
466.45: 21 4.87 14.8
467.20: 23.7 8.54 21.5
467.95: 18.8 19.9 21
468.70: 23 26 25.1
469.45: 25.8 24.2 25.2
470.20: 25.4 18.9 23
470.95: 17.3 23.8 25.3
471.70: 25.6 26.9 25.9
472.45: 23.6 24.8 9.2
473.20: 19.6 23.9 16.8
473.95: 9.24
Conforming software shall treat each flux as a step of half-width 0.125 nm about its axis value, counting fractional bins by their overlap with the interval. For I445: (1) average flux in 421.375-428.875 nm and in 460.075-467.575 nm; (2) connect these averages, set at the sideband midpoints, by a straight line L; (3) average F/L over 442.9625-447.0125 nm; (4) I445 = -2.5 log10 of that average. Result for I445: 0.23 mag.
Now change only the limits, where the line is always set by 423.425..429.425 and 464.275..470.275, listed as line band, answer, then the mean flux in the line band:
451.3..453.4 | 0.21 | 19.4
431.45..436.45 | 0.13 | 24.6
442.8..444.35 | 0.31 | 19.2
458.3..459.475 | 0.30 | 16.8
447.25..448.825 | 0.22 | 20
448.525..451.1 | 0.17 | 20.7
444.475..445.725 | 0.08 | 23.4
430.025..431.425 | 0.04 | 27.4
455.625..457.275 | 0.24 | 18.2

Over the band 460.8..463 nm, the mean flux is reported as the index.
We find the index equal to 21.8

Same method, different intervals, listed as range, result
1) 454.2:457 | 16.6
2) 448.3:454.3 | 18.9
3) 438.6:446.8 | 23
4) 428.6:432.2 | 24.5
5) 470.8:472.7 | 24.1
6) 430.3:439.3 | 25.4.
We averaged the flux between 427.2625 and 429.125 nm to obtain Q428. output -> 25.8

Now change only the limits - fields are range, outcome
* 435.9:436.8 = 29.4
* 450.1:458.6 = 17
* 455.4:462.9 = 19.8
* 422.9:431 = 29.8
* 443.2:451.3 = 20.3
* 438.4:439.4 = 26.3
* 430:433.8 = 24.5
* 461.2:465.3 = 23.3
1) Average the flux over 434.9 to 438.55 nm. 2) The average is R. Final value 27.6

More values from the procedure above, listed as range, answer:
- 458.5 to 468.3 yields 20.4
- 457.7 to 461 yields 18.7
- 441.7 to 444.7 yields 21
